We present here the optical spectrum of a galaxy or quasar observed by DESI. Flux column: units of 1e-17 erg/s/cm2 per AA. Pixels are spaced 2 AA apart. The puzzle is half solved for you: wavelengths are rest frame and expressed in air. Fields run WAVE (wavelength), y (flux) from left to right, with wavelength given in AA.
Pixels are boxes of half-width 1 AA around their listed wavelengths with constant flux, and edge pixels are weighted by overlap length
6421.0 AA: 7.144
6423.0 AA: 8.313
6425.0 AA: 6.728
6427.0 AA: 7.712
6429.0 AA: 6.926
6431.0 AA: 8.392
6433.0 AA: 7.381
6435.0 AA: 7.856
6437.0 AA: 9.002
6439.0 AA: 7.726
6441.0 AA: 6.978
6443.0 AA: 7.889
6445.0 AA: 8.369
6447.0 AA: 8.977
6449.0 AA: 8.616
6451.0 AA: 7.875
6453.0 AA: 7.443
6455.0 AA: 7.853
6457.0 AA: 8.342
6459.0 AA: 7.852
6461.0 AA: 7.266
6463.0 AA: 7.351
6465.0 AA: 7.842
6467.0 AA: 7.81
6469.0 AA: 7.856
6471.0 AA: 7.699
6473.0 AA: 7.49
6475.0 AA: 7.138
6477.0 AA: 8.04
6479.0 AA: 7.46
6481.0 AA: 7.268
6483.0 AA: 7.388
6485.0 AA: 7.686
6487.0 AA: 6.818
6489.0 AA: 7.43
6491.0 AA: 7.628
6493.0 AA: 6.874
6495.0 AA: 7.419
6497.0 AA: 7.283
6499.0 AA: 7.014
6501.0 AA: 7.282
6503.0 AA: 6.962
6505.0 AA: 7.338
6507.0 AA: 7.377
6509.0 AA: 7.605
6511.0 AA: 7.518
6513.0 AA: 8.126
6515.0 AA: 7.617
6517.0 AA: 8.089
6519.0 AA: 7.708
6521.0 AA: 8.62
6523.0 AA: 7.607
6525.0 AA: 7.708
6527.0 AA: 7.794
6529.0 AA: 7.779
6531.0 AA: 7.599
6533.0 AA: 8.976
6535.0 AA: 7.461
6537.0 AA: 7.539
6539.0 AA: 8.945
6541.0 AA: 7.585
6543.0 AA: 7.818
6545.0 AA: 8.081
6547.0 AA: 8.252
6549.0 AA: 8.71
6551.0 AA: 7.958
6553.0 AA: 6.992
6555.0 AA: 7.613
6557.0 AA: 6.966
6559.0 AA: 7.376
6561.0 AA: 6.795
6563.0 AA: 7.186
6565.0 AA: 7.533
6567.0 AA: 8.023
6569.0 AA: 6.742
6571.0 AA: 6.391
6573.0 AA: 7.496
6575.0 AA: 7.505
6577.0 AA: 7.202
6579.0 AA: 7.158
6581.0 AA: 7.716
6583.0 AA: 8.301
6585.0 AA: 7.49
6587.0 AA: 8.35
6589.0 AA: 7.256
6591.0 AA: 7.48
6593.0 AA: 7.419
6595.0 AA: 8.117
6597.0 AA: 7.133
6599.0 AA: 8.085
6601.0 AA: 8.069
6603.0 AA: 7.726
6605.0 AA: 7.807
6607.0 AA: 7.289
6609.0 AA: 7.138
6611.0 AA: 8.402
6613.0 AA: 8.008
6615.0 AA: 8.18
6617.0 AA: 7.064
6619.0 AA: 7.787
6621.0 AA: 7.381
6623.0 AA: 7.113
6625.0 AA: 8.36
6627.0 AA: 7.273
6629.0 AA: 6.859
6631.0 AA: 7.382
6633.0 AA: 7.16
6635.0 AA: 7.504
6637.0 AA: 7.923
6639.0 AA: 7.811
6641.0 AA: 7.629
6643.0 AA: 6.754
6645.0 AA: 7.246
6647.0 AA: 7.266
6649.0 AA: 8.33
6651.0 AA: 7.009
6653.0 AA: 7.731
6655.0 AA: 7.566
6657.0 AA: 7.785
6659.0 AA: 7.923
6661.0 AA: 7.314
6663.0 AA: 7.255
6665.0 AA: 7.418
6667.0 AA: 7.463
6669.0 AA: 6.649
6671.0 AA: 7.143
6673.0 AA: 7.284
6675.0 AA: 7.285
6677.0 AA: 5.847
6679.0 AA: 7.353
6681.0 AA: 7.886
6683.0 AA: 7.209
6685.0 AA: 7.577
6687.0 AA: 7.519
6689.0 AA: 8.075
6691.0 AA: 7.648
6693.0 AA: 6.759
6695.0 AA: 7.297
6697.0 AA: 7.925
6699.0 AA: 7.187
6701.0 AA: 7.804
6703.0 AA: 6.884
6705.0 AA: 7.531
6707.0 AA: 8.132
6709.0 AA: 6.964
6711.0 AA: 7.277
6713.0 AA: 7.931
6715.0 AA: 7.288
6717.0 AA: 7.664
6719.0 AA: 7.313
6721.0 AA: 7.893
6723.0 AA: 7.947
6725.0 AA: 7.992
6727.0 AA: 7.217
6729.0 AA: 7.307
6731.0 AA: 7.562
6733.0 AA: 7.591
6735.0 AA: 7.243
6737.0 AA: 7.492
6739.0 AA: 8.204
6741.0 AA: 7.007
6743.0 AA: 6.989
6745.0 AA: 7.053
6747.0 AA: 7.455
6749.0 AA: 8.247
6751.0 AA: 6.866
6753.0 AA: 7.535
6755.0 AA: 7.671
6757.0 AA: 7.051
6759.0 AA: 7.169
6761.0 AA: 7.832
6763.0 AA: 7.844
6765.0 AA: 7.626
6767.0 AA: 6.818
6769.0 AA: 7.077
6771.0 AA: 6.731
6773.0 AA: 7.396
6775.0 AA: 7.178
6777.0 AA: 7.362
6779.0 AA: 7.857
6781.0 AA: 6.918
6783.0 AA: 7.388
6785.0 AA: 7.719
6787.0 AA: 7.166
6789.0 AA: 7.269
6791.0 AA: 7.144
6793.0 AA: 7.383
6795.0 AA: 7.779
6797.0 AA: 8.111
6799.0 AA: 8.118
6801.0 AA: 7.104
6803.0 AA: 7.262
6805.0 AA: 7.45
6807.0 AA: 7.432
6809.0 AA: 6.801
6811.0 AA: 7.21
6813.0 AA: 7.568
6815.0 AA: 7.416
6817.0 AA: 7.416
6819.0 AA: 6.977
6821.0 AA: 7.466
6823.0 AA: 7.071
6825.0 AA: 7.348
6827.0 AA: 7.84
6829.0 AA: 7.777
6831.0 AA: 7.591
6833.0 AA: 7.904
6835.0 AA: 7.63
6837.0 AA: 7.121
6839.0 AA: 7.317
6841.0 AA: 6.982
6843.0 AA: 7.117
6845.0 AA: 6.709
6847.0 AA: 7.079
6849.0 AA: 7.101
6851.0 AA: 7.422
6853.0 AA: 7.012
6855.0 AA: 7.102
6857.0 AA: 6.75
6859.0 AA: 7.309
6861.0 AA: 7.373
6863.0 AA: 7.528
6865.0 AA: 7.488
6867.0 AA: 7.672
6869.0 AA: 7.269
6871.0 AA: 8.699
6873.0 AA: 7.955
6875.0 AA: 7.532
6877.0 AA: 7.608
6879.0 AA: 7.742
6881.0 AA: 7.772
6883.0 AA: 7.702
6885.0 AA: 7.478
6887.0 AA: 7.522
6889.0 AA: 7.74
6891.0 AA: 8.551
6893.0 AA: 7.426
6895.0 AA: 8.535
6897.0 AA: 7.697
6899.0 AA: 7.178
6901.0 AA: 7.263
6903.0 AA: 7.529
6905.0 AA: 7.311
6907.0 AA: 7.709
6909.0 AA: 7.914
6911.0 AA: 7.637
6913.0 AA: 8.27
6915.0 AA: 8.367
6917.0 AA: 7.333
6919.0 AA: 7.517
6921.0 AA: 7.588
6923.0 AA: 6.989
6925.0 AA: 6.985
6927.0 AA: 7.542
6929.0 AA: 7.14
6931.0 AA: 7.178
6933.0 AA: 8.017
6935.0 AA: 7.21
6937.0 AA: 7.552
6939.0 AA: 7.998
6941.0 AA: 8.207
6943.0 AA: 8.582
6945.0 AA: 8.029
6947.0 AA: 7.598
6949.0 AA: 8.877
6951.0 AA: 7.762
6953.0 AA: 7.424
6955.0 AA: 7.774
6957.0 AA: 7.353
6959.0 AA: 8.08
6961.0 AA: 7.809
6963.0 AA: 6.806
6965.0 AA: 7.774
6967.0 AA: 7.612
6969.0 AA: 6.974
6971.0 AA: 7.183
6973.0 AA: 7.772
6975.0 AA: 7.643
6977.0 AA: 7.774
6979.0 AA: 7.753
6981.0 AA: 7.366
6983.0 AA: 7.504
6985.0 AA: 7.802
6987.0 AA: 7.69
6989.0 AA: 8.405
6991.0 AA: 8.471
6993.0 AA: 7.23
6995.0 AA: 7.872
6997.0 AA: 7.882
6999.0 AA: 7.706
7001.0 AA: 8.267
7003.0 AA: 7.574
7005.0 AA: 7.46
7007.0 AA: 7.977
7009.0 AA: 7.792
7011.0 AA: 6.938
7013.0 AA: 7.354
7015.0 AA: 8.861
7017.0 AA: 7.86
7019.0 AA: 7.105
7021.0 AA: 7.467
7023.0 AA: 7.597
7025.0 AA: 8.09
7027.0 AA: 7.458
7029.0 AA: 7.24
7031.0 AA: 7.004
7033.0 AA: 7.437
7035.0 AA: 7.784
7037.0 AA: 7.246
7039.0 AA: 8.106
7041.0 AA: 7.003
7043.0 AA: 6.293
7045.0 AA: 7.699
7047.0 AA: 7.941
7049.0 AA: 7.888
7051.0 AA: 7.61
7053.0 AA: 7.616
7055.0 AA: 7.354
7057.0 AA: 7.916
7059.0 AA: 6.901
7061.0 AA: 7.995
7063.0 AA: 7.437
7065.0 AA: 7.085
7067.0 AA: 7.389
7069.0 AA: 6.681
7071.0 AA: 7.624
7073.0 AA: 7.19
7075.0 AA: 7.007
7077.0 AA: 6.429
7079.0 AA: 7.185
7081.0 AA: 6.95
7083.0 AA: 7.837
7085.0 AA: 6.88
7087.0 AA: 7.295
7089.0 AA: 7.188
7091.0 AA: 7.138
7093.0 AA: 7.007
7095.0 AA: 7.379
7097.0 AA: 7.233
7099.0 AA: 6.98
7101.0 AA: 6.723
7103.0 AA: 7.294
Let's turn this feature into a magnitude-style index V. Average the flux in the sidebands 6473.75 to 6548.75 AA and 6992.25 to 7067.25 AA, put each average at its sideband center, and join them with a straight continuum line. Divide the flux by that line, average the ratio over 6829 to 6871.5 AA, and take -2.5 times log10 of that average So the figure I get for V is 0.038 mag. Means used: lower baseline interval 7.65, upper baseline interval 7.57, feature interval 7.34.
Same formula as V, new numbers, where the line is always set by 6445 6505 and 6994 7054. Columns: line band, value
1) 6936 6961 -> -0.05 mag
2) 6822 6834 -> 0.00 mag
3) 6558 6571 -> 0.06 mag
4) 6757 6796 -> 0.04 mag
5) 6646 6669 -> 0.01 mag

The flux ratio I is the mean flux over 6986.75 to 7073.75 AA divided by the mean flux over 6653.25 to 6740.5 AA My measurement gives 1.0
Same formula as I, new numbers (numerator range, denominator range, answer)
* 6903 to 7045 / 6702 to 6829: 1.03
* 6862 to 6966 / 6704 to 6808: 1.03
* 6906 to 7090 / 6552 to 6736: 1.01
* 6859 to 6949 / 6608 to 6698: 1.03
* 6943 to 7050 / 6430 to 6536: 0.99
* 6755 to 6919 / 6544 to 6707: 1.00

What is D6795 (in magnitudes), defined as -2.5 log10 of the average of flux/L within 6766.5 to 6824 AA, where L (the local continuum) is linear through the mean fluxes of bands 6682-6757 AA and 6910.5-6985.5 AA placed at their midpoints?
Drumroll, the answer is 0.03 mag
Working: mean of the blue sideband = 7.49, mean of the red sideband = 7.65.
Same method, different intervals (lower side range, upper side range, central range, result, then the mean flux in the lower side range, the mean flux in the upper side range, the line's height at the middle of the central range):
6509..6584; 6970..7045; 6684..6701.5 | 0.020 mag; 7.69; 7.62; 7.67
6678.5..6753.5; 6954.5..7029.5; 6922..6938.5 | 0.041 mag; 7.5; 7.67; 7.63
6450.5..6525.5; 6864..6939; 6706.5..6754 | 0.016 mag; 7.57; 7.64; 7.61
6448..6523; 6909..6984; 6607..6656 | 0.012 mag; 7.59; 7.65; 7.61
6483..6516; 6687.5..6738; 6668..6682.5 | 0.063 mag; 7.37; 7.52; 7.49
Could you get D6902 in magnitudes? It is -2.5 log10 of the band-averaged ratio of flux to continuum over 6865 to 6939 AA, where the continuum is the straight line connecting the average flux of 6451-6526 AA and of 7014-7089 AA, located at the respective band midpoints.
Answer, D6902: -0.03 mag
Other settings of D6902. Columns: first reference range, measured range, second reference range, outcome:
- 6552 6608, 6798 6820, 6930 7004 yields 0.042 mag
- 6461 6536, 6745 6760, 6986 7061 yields 0.029 mag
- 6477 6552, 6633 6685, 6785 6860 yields 0.021 mag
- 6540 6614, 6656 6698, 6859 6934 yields 0.036 mag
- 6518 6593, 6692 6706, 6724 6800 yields 0.024 mag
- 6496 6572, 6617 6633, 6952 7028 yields 0.033 mag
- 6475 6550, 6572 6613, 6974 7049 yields 0.001 mag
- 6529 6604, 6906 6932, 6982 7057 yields 0.013 mag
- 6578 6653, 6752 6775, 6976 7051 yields 0.041 mag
